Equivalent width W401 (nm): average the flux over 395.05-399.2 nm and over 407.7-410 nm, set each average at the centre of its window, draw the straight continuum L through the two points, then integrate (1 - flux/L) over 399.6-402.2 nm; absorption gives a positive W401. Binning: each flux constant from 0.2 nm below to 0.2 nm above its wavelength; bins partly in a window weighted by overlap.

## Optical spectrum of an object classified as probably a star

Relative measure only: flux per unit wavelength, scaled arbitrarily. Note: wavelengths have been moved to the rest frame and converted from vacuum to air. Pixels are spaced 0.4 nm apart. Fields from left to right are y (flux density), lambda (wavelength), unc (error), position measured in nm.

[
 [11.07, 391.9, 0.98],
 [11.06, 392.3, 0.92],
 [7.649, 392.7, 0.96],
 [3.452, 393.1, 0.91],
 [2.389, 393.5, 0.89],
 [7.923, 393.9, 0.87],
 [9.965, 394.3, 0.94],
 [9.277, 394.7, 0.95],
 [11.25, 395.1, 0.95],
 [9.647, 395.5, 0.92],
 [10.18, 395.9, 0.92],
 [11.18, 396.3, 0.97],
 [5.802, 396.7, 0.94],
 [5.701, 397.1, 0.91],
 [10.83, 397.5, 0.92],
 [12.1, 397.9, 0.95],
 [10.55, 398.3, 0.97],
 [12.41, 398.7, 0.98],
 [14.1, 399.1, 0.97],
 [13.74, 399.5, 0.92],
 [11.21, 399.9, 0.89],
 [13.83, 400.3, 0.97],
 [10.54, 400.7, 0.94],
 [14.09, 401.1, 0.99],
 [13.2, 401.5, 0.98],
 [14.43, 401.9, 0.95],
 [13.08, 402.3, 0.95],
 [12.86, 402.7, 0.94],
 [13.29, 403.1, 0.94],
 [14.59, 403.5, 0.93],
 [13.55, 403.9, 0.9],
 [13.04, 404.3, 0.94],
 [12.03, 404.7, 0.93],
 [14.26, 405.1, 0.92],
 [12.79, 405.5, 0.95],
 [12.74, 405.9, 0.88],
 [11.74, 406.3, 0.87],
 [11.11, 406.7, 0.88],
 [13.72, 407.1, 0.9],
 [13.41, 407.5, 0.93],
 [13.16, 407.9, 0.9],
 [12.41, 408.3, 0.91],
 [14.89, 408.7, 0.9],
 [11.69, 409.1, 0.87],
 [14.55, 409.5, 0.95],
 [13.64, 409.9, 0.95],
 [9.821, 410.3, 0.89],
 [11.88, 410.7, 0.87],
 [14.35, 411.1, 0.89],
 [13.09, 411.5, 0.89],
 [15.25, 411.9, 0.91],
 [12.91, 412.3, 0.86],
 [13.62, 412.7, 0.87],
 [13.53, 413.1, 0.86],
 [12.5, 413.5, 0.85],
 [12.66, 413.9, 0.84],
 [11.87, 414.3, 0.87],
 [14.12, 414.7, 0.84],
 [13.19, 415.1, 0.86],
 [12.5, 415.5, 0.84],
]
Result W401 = -0.39 nm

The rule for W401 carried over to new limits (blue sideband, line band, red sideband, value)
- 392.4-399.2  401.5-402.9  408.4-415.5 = -0.36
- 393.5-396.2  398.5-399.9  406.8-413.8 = -0.38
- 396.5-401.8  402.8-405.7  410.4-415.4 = -0.30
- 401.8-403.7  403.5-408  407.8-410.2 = 0.17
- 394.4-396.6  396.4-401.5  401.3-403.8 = 0.24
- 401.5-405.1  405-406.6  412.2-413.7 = 0.08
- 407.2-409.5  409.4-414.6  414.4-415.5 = 0.09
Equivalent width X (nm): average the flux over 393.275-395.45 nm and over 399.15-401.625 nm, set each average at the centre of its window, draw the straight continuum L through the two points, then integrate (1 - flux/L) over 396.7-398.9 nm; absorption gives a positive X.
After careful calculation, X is 0.21 nm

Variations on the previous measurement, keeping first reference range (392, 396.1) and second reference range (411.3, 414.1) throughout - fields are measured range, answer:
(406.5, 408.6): -0.15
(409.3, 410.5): -0.01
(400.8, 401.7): -0.26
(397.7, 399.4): -0.50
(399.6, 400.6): -0.25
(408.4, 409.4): -0.08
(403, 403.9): -0.25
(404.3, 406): -0.25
